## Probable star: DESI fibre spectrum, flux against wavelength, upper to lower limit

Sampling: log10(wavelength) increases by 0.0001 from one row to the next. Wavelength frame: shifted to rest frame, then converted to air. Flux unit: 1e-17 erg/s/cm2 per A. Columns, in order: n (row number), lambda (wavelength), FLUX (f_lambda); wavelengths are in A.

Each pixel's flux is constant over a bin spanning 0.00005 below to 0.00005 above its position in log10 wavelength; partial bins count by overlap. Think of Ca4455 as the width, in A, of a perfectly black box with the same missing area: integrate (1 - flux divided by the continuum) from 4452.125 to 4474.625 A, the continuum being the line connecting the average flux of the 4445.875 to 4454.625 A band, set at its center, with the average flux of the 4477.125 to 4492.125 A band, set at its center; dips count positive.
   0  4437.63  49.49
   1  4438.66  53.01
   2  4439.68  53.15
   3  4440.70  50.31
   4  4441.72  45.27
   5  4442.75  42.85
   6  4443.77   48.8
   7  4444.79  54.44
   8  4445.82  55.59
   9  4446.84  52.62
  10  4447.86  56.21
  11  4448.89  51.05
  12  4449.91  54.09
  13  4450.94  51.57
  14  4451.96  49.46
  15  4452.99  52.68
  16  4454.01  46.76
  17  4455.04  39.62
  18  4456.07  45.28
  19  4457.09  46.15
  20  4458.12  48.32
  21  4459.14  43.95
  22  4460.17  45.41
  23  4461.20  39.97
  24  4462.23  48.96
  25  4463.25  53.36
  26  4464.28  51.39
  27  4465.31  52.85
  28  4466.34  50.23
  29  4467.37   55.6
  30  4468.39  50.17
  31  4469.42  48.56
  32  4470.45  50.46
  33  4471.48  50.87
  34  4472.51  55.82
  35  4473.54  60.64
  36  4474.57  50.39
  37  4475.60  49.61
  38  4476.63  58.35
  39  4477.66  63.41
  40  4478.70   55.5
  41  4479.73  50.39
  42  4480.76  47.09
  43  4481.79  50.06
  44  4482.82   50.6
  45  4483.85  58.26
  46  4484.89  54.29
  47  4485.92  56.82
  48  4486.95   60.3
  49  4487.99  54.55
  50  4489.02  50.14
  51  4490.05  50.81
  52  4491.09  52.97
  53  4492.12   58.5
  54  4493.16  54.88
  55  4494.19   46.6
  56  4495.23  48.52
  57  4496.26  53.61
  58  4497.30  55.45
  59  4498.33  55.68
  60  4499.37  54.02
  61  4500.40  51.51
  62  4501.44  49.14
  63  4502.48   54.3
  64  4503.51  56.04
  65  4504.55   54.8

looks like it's 1.4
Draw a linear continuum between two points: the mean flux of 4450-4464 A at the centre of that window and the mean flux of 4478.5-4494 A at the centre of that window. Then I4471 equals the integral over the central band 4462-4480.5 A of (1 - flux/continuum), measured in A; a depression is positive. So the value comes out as -1.0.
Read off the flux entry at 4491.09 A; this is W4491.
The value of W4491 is 52.97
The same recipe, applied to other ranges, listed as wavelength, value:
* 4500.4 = 51.51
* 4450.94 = 51.57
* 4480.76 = 47.09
